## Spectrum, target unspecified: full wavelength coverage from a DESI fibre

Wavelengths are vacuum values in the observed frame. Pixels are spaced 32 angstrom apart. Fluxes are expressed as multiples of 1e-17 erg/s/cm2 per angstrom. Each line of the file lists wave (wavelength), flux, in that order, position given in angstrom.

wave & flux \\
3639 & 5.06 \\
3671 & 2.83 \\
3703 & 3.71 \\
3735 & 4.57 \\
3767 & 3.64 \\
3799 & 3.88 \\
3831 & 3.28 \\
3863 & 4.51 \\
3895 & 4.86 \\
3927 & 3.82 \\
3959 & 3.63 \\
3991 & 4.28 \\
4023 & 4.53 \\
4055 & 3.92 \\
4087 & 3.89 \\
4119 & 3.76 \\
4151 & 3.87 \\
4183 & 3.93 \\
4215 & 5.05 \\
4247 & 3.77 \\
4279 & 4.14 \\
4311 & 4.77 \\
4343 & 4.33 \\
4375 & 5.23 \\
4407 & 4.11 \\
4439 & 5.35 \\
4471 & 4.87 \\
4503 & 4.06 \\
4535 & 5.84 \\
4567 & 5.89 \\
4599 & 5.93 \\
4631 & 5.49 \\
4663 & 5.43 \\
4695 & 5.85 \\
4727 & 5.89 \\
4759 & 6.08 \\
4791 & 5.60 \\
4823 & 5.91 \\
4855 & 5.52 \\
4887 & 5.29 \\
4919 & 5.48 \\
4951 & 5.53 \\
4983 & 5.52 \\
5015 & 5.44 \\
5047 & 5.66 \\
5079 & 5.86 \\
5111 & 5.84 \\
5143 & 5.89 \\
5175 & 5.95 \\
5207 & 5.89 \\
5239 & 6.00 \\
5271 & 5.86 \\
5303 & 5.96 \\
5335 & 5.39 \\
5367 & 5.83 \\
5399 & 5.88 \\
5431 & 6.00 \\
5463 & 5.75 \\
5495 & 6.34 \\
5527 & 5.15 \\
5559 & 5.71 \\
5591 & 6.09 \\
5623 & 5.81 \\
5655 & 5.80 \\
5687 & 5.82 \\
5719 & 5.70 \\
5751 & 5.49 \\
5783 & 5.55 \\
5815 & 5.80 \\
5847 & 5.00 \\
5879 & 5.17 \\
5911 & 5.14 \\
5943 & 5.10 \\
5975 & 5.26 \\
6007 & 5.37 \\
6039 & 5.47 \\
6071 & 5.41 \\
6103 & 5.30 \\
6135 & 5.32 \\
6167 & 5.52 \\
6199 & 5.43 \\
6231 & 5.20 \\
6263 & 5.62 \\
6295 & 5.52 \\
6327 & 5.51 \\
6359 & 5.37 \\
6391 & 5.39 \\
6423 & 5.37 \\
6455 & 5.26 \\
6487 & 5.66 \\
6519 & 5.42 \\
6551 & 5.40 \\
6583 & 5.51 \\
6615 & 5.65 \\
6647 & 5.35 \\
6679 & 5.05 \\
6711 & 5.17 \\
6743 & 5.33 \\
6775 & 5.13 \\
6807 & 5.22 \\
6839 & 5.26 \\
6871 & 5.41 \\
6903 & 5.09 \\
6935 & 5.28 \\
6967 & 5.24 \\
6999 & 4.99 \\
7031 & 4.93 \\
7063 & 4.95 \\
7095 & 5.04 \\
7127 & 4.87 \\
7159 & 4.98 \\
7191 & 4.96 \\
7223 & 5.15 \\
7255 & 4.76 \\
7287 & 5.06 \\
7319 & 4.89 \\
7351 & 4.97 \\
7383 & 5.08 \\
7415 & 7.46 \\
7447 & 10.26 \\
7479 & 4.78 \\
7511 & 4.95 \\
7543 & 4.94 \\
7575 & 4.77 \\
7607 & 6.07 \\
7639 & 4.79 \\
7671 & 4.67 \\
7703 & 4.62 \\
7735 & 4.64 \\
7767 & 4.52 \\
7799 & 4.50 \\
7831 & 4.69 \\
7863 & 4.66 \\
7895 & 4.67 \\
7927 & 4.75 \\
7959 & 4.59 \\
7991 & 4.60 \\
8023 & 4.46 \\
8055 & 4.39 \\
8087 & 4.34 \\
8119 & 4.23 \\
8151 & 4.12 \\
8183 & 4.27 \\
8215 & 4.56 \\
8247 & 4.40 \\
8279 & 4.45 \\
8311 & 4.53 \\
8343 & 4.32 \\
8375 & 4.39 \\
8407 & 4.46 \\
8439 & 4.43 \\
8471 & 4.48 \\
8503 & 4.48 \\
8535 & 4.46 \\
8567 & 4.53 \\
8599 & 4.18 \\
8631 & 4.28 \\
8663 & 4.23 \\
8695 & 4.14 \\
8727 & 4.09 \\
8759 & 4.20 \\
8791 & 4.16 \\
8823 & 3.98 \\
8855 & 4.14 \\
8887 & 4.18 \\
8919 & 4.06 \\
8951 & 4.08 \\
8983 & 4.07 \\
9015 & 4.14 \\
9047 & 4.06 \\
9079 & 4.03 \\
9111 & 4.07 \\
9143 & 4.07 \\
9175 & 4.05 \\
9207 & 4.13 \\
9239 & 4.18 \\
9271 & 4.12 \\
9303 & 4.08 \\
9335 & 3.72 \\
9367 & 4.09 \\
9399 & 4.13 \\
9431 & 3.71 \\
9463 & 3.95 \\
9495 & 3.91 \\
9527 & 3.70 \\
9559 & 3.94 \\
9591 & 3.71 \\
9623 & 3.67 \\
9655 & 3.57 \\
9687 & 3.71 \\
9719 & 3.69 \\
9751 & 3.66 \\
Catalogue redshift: 0.132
